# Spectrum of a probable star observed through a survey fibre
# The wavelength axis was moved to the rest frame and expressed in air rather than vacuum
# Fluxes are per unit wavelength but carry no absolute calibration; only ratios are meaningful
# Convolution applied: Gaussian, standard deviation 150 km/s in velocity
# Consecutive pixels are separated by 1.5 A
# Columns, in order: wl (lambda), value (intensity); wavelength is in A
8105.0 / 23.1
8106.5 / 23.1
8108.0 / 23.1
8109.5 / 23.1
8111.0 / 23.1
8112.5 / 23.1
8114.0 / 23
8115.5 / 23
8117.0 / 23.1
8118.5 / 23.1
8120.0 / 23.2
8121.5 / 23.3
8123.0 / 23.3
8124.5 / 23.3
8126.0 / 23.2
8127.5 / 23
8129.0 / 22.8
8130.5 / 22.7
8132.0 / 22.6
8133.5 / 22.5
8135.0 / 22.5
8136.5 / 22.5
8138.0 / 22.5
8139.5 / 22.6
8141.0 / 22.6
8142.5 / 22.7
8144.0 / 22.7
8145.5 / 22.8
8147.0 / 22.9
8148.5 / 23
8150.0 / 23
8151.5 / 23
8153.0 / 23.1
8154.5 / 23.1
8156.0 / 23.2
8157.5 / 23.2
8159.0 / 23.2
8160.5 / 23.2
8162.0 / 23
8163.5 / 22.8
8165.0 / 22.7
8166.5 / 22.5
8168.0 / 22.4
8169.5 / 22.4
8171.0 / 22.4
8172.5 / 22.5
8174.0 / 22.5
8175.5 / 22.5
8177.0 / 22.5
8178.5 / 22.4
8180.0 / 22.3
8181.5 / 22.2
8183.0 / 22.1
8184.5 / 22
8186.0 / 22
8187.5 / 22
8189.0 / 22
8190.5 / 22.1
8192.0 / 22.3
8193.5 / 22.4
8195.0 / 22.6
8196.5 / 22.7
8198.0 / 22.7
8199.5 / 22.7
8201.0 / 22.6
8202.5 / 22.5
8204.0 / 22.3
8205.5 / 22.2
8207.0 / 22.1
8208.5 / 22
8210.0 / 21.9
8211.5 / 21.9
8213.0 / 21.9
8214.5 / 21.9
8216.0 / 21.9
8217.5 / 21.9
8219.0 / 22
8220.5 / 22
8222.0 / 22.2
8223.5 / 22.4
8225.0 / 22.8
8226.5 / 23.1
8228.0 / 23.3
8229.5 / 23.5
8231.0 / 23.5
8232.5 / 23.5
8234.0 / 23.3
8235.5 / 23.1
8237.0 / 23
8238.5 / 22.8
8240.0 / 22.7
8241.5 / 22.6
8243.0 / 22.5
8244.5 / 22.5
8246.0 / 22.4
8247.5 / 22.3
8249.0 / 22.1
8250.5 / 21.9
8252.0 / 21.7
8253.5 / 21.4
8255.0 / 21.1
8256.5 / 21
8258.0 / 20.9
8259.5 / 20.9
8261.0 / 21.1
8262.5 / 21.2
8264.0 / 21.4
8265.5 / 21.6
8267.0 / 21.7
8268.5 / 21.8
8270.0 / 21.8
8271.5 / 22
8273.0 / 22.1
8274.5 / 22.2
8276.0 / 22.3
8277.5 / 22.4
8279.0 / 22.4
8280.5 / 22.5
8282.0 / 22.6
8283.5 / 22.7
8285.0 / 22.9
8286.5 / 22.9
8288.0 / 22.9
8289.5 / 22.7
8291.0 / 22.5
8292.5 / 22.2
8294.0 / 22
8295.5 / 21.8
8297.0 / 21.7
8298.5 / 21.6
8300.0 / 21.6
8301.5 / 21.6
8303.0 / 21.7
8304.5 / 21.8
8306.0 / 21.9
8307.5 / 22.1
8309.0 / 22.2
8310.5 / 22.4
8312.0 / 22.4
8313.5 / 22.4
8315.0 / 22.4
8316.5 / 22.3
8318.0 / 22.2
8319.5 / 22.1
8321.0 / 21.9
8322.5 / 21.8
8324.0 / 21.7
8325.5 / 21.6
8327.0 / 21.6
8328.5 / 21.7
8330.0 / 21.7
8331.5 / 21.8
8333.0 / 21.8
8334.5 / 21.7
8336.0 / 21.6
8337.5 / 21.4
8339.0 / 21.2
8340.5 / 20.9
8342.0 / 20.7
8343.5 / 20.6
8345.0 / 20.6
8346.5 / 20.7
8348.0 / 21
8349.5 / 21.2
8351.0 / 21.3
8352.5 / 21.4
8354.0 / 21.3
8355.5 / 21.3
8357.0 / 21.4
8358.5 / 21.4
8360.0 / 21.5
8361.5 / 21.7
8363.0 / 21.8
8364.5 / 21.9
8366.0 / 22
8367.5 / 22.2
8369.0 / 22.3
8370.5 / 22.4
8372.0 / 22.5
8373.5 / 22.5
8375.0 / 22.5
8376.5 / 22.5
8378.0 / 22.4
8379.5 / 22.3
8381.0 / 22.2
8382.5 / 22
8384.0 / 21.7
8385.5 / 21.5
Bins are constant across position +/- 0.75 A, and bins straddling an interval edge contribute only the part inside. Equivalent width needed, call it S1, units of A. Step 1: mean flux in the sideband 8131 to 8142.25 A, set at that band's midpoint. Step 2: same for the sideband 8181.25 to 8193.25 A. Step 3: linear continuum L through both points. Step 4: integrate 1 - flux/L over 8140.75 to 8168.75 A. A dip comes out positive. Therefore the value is -0.6 A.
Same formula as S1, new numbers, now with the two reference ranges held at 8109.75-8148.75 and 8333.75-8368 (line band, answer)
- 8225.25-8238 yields -0.63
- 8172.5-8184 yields 0.10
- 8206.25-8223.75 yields 0.23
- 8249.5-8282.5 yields 0.31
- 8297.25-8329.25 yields -0.52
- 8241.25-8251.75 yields -0.10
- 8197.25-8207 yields -0.04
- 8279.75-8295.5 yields -0.56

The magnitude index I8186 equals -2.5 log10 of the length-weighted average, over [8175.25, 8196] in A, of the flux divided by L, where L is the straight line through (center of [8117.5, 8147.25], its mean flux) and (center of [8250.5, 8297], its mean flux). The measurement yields 0.01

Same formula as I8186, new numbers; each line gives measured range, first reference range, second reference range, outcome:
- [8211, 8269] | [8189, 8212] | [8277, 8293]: 0.014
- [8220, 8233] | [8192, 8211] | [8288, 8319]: -0.030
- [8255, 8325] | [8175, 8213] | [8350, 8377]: 0.002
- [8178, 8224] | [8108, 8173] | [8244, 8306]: 0.013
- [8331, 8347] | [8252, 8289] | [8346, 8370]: 0.022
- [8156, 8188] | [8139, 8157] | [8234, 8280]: 0.008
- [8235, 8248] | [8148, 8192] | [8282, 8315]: -0.013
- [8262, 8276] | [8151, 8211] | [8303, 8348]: 0.010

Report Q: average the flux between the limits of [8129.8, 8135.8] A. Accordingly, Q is 22.6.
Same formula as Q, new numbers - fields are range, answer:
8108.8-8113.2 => 23.1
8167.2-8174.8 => 22.4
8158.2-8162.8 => 23.1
